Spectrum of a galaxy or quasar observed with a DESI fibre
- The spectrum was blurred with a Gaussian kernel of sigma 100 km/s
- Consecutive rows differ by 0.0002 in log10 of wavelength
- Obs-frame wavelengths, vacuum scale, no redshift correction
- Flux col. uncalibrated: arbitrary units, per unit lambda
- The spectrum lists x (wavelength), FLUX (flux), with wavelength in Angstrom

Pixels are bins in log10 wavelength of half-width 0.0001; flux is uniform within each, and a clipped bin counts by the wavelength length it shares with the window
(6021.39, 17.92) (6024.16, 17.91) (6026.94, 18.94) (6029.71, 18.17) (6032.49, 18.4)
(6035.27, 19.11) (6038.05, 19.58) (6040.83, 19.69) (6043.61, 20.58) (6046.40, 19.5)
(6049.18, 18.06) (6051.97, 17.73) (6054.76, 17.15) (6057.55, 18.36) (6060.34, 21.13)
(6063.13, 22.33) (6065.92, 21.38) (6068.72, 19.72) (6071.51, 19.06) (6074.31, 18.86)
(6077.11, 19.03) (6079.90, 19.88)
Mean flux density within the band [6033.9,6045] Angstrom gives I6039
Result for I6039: 19.7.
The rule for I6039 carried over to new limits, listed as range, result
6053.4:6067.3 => 20.1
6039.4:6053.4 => 19.1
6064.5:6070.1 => 20.5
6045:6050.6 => 18.8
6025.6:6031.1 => 18.6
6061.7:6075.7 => 20.3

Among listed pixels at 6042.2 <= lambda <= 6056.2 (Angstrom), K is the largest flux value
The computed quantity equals 20.58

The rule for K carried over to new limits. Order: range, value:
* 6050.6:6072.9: 22.33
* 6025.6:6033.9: 18.94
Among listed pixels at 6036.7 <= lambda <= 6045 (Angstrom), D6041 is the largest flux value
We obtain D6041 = 20.58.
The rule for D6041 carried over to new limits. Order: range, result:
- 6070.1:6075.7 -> 19.06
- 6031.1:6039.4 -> 19.58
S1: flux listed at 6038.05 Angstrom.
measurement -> 19.58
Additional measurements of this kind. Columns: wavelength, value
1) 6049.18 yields 18.06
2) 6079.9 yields 19.88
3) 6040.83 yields 19.69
